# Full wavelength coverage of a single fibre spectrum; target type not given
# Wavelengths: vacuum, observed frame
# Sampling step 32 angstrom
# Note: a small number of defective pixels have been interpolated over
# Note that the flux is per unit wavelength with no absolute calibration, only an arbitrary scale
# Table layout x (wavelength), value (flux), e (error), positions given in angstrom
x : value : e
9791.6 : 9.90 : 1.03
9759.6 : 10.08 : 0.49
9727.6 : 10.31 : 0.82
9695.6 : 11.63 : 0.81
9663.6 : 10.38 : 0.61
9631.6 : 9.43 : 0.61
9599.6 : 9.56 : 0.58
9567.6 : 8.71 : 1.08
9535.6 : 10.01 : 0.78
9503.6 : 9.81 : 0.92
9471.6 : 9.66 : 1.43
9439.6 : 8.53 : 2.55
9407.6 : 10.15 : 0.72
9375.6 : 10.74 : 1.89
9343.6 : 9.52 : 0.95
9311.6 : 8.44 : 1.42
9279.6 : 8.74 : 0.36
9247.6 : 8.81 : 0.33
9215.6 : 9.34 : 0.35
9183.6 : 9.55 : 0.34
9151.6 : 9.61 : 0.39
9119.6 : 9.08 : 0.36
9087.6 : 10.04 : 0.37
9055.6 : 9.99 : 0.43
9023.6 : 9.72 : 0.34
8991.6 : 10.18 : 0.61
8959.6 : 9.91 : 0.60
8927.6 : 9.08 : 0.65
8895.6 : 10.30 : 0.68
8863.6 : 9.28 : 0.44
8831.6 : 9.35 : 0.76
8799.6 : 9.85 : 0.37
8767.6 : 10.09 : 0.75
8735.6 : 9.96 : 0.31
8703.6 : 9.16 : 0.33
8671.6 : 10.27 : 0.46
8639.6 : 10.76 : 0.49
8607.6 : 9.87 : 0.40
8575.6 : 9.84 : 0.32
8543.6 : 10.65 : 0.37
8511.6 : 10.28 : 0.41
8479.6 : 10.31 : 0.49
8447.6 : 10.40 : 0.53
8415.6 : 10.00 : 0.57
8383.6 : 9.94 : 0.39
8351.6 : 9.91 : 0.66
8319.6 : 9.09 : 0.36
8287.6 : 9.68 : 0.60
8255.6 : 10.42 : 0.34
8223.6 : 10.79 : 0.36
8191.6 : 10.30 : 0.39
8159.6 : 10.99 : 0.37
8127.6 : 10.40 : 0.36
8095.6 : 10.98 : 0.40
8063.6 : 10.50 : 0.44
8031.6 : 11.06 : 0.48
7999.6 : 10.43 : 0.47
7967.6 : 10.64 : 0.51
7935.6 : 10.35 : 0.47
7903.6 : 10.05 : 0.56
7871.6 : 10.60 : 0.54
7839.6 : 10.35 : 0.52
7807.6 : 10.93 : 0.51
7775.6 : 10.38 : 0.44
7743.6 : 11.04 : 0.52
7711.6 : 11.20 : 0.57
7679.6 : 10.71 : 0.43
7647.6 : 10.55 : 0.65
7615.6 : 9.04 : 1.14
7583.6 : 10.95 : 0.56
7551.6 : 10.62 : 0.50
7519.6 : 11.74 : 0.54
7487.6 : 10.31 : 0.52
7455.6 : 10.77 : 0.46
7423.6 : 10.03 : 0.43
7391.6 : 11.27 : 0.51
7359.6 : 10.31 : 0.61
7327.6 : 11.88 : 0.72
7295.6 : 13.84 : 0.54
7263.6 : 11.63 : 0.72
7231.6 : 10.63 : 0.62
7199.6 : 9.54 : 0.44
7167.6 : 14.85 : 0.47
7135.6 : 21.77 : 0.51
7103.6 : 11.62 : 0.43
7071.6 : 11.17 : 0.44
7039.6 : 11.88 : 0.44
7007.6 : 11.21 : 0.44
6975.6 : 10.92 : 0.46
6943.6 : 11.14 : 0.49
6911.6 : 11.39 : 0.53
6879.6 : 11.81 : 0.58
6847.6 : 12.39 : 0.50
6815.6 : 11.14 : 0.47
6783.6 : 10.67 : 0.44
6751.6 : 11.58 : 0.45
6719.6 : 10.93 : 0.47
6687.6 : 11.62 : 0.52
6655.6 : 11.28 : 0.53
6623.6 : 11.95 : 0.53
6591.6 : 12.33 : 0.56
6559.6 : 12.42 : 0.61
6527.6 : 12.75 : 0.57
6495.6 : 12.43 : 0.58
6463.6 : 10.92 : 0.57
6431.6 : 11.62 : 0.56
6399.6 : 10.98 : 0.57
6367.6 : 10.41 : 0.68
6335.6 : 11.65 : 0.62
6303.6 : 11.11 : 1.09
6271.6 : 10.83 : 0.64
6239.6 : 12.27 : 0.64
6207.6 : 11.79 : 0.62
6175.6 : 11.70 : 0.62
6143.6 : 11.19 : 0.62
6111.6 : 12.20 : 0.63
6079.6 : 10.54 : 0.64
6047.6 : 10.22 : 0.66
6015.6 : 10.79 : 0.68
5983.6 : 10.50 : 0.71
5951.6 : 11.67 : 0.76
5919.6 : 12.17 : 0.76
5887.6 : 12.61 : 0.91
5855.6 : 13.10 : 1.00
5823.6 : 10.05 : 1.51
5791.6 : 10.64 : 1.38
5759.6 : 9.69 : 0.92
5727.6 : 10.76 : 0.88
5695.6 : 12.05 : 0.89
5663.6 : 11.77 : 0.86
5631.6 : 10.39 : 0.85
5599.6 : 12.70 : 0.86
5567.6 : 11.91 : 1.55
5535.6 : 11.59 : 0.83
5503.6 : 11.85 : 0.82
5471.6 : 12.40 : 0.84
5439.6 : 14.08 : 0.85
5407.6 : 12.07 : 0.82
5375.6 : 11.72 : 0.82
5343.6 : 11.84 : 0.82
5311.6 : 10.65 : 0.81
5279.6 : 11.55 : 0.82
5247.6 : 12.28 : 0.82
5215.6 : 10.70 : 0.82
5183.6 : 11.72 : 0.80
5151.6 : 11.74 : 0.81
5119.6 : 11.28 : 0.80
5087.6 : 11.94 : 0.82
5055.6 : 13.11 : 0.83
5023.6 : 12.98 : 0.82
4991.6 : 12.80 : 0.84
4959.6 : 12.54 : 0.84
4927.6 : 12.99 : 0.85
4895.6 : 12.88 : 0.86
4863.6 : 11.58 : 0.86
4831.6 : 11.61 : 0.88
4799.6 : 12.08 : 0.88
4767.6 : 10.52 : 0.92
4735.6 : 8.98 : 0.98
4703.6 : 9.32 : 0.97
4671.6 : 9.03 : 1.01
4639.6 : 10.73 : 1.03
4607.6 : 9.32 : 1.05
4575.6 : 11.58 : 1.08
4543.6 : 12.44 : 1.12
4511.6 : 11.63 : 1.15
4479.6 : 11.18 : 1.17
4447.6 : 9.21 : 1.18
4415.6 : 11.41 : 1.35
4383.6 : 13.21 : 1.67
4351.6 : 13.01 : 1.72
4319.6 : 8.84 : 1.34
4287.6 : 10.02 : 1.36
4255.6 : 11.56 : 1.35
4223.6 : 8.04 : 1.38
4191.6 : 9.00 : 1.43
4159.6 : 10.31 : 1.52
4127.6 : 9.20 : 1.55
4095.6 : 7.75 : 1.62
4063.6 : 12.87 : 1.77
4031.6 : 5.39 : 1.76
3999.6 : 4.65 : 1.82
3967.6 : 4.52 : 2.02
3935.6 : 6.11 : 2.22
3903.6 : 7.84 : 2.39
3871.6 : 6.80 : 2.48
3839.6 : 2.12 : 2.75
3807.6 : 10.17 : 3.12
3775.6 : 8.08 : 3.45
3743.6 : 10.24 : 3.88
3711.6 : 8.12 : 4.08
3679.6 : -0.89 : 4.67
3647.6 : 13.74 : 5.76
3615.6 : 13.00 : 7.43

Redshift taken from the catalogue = 0.087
